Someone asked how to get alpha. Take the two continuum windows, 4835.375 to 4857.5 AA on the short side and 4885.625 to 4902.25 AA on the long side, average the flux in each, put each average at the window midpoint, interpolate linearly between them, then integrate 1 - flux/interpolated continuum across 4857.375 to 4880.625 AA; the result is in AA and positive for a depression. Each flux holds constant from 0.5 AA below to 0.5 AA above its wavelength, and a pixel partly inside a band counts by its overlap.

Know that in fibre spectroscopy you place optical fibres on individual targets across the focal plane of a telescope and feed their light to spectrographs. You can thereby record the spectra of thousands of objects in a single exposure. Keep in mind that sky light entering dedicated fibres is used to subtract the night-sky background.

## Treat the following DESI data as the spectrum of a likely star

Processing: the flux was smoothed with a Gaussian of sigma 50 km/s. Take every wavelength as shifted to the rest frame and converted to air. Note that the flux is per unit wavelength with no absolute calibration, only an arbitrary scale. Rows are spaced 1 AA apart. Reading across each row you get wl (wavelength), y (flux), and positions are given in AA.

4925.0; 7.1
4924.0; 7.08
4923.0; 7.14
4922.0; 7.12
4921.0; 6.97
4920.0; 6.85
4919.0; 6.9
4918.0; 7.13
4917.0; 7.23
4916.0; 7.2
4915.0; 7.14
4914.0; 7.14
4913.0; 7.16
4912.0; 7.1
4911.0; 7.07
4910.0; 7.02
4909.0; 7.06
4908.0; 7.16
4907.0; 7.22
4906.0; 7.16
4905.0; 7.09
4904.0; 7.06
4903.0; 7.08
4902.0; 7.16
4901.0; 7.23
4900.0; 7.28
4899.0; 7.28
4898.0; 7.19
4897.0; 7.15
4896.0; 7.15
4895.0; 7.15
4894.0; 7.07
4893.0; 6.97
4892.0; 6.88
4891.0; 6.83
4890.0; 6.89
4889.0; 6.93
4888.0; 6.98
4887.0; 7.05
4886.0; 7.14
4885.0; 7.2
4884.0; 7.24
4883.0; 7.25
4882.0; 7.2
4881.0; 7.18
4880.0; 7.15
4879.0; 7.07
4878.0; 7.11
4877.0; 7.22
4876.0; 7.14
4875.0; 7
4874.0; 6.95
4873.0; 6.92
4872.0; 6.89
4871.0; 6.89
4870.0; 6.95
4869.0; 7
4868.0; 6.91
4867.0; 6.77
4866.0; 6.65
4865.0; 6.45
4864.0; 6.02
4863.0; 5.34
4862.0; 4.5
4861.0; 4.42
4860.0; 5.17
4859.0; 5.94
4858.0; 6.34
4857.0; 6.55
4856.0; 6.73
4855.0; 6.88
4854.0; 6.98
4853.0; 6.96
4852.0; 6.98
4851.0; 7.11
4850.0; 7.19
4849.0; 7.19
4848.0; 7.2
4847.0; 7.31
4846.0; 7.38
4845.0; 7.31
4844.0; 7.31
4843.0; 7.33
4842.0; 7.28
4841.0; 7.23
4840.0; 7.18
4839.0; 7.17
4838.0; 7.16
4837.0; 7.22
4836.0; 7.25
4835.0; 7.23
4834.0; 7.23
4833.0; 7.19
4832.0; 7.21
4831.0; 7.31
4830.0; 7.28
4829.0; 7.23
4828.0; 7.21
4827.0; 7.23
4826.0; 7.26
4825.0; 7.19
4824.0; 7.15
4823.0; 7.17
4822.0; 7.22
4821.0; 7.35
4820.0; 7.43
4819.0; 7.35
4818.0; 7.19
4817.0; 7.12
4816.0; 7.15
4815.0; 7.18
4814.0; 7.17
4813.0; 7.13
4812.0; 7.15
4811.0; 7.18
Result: 2.07 AA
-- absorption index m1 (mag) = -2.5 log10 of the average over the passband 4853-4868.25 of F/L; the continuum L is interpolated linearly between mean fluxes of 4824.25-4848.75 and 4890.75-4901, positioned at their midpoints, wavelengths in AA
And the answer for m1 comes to 0.17 mag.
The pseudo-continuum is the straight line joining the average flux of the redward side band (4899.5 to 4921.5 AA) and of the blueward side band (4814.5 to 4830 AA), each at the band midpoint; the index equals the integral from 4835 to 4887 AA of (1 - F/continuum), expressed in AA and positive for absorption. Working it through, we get 2.4 AA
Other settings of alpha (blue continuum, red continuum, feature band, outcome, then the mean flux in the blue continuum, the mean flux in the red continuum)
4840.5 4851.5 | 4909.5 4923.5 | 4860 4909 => 1.99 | 7.26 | 7.08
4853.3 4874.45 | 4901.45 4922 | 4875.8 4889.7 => -1.02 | 6.35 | 7.1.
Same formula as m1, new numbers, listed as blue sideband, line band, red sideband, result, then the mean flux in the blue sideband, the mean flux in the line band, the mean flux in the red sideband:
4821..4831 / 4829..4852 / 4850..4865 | -0.08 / 7.23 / 7.23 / 6.18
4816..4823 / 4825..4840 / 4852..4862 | -0.05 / 7.26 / 7.22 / 6.17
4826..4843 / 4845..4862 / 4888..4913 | 0.09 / 7.23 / 6.6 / 7.09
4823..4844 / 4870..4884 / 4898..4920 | 0.01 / 7.23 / 7.08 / 7.13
